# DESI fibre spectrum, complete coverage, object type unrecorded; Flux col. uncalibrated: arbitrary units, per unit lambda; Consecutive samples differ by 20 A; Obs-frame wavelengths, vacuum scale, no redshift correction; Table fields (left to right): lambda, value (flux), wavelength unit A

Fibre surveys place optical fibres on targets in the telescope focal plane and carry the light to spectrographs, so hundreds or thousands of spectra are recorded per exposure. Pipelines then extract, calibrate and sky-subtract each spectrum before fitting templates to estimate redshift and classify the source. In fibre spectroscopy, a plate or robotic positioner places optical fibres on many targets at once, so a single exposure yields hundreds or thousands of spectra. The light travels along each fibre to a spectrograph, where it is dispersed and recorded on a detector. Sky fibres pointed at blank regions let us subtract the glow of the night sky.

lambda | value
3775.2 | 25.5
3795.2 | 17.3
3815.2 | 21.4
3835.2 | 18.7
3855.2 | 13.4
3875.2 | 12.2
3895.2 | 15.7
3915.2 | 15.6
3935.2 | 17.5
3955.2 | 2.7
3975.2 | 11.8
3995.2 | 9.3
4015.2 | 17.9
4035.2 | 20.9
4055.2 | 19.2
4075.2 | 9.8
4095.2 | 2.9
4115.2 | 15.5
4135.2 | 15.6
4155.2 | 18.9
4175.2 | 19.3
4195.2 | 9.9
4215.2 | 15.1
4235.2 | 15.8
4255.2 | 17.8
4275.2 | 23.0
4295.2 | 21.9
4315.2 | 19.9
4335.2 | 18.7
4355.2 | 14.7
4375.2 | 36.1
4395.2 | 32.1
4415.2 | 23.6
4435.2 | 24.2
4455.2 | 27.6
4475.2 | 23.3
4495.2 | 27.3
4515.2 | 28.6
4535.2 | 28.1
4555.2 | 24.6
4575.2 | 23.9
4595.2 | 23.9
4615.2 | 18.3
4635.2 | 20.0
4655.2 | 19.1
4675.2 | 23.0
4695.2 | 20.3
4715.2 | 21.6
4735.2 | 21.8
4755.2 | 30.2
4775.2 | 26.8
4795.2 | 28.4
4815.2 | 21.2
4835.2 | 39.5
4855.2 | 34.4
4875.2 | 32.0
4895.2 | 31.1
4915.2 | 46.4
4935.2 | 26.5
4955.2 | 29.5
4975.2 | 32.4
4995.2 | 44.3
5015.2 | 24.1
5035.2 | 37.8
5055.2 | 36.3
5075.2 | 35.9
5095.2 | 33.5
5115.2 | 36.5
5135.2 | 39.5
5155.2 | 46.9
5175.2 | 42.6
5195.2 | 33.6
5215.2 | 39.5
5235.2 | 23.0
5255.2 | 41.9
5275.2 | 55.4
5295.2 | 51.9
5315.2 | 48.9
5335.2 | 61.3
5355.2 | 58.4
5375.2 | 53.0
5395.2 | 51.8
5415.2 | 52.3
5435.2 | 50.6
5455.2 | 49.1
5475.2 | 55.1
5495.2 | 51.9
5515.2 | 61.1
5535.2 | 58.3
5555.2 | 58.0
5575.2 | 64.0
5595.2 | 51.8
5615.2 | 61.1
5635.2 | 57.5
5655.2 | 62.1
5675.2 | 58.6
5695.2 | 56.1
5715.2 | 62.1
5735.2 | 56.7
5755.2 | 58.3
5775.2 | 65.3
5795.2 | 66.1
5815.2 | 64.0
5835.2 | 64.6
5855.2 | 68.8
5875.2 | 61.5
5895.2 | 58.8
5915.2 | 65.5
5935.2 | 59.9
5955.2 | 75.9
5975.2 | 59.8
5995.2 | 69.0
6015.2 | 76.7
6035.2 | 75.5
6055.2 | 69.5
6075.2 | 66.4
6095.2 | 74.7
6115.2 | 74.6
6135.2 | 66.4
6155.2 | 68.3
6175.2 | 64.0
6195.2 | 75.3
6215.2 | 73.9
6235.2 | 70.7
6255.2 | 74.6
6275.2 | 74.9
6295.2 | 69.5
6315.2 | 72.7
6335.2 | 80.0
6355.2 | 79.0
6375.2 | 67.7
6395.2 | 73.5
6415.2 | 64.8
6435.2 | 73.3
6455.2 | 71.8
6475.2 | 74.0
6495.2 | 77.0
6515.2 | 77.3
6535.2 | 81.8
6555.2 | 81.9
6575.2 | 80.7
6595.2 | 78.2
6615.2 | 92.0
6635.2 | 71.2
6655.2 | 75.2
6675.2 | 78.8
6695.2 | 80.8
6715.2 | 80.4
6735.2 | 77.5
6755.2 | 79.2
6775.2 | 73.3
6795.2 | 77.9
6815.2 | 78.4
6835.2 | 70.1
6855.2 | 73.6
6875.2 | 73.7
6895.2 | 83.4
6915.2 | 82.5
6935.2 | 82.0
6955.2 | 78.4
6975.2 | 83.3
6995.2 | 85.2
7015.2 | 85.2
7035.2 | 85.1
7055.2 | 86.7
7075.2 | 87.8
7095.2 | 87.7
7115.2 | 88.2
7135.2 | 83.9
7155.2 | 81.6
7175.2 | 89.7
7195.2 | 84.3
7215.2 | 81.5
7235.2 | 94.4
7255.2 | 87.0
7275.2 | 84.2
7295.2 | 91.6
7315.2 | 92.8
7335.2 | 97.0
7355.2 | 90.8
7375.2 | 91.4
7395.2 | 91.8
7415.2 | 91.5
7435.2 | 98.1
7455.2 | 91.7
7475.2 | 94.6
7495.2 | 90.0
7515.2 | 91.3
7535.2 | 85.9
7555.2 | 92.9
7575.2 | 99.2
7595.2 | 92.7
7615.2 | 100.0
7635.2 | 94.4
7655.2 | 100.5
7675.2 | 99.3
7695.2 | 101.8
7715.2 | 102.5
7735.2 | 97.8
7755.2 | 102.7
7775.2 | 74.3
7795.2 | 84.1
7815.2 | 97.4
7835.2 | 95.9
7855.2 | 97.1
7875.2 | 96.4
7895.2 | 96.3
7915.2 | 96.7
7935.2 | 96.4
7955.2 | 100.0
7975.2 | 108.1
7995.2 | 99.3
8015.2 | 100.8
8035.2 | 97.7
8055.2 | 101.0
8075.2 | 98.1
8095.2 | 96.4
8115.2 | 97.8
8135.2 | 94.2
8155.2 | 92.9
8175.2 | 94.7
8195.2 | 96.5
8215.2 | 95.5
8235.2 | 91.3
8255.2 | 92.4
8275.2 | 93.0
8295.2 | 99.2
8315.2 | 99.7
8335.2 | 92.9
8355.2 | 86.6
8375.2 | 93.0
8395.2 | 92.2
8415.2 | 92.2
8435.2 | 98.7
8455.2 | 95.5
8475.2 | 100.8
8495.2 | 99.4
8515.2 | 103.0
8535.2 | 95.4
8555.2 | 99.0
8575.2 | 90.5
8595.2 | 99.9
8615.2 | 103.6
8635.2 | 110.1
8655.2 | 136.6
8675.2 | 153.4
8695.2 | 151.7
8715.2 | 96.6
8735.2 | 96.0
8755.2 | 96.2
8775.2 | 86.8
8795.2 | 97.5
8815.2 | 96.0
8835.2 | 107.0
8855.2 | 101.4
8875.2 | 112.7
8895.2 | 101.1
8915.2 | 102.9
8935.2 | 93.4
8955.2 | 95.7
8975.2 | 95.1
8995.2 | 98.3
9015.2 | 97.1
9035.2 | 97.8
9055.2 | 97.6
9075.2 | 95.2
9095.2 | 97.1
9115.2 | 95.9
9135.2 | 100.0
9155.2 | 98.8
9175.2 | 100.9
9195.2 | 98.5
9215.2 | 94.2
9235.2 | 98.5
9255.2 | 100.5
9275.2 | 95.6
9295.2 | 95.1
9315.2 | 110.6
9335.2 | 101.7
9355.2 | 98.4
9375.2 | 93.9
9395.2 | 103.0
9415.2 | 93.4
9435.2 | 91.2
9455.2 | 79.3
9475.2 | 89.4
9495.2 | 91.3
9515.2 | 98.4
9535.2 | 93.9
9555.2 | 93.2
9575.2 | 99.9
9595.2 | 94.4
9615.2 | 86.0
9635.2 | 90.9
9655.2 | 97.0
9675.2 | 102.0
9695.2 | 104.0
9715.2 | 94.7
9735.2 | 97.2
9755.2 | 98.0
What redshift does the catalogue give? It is 0.320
